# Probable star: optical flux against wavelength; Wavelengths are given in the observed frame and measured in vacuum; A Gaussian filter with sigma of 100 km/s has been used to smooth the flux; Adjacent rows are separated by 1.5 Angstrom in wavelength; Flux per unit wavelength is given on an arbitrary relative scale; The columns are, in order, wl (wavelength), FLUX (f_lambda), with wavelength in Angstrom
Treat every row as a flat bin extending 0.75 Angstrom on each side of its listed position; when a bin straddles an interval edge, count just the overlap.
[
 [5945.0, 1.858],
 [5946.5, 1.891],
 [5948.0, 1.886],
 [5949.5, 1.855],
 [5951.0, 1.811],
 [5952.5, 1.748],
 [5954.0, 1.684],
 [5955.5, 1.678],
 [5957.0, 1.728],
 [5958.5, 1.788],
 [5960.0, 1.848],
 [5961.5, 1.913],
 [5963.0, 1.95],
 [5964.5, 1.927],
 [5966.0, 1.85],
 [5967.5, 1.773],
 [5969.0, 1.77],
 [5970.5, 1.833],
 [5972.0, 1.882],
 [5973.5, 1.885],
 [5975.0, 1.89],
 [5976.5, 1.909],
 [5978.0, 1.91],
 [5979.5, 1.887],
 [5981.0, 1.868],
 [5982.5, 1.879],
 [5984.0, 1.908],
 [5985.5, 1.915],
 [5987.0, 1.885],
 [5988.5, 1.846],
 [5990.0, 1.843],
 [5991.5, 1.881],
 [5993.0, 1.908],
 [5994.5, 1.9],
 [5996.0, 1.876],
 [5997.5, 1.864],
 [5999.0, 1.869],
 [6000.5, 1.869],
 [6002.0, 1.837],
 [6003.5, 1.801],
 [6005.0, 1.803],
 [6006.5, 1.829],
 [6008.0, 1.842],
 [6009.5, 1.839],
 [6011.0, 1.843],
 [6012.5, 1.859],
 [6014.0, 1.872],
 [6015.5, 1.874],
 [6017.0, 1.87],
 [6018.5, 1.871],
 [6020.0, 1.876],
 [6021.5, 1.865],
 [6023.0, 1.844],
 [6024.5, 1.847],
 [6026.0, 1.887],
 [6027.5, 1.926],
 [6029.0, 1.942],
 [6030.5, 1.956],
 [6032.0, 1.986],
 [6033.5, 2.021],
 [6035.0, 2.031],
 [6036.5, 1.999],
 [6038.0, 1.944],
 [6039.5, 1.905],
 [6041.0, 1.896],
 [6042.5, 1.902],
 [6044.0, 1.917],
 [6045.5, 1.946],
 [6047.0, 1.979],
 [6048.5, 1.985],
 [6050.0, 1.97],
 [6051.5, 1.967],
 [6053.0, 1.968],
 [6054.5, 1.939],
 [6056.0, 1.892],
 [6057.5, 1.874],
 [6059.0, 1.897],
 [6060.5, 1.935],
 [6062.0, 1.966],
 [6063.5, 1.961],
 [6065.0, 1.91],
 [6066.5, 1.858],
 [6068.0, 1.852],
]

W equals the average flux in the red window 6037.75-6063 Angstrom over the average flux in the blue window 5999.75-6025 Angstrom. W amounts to 1.0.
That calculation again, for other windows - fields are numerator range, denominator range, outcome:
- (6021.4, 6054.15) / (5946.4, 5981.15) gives 1.06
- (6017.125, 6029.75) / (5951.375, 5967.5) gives 1.04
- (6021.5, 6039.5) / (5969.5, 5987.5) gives 1.03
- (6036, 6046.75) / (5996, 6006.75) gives 1.05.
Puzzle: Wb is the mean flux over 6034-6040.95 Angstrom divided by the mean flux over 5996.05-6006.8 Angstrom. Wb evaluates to 1.07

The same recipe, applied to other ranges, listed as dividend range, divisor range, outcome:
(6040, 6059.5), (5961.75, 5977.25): 1.03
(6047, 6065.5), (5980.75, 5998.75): 1.03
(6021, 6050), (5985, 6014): 1.04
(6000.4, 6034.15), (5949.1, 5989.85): 1.02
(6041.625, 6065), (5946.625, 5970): 1.07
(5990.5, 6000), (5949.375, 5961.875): 1.06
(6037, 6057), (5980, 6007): 1.04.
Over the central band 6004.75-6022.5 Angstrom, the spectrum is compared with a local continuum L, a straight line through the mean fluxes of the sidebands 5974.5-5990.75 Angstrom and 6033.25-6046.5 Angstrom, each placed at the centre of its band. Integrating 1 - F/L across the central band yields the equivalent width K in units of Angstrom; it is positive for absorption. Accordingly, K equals 0.6 Angstrom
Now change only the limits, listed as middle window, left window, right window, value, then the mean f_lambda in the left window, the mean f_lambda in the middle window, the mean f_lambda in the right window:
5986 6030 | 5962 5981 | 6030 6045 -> 1.2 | 1.87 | 1.87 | 1.96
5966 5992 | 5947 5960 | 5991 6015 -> -0.7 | 1.78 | 1.87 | 1.86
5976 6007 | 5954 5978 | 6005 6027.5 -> -0.4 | 1.84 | 1.87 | 1.86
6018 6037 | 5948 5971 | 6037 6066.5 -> -0.3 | 1.81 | 1.93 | 1.93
